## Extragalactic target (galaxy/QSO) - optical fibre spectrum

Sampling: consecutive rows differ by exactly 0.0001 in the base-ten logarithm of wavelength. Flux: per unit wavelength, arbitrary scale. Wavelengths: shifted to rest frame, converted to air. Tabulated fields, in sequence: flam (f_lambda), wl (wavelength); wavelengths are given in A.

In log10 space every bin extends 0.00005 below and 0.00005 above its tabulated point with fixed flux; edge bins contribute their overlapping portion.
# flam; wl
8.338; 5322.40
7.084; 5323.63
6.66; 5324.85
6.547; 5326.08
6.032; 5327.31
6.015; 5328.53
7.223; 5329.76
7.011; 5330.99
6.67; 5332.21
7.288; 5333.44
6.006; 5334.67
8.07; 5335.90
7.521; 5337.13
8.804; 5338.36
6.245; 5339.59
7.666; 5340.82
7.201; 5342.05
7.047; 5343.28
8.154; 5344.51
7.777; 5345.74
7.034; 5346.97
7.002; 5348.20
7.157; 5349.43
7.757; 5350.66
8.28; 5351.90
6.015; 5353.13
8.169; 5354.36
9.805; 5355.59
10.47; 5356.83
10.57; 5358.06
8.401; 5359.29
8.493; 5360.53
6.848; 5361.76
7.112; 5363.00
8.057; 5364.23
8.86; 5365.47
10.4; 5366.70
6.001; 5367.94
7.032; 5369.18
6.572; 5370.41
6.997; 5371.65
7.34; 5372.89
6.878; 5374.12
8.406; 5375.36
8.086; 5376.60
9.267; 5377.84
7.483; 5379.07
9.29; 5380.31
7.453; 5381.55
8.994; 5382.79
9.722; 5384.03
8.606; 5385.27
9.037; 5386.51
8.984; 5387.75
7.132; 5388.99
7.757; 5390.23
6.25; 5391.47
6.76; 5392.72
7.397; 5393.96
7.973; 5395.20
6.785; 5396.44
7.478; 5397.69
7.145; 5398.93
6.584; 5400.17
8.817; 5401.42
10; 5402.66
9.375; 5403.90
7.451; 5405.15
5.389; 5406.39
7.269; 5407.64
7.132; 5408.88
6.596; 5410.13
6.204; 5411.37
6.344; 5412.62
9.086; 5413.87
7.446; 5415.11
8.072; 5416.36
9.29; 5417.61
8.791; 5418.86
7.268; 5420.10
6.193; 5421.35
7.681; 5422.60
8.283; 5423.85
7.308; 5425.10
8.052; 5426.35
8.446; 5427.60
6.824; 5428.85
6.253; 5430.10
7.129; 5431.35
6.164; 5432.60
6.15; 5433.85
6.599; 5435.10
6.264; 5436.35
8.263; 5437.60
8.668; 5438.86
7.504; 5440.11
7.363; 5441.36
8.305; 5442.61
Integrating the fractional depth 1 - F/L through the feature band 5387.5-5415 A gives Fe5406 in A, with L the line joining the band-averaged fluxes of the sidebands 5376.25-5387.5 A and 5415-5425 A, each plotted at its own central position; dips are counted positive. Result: 2.8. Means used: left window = 8.69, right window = 7.87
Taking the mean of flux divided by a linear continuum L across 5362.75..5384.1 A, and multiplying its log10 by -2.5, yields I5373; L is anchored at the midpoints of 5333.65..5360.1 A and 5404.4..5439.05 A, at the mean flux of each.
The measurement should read -0.043 mag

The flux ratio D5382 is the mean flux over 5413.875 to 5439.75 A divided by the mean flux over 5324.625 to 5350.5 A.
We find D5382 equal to 1.05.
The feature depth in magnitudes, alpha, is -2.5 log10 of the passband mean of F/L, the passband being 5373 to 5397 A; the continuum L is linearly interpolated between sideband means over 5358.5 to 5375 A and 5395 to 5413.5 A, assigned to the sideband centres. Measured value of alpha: -0.07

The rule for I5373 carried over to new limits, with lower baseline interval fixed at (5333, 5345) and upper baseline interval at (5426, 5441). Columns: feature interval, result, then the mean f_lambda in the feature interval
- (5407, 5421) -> -0.05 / 7.56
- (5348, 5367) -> -0.14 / 8.33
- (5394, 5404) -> -0.09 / 7.92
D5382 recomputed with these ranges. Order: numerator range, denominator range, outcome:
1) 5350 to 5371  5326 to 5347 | 1.14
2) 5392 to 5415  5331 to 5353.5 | 1.01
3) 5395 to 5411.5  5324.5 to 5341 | 1.07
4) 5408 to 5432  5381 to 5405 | 0.94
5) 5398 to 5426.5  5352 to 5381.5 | 0.94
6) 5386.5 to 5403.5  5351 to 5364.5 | 0.92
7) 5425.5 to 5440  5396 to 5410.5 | 0.95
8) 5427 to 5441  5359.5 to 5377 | 0.93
